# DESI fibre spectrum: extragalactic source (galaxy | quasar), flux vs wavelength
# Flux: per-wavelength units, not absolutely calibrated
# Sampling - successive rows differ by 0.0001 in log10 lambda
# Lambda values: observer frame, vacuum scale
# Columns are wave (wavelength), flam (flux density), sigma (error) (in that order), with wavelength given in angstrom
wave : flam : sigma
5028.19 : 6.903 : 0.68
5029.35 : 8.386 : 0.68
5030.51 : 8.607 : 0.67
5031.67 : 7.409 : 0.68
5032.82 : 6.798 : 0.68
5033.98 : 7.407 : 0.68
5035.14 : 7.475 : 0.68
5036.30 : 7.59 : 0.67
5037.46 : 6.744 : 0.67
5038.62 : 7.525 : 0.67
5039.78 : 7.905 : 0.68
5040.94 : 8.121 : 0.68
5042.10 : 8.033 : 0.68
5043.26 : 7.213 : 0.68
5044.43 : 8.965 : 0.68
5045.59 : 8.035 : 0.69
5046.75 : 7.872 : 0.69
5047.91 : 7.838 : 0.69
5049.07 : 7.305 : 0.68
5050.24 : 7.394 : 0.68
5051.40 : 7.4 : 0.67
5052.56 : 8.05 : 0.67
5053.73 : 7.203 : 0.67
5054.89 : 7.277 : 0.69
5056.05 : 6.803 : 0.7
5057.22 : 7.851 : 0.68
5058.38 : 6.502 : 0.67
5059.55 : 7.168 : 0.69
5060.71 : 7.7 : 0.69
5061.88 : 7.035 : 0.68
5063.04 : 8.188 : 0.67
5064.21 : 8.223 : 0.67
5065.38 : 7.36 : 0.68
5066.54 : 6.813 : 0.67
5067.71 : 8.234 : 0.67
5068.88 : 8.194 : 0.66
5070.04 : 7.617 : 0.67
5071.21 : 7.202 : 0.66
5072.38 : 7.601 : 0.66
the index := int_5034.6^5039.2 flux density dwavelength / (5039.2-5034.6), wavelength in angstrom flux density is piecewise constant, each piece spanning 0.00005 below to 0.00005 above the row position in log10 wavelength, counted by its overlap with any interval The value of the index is 7.33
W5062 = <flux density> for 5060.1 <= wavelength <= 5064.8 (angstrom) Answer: 7.78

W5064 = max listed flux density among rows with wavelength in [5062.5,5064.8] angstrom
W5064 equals 8.223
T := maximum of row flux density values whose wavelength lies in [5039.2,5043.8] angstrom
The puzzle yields 8.121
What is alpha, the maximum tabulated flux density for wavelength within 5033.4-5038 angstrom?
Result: 7.59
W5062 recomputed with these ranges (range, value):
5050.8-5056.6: 7.36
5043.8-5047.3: 8.27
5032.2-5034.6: 7.14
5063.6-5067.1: 7.47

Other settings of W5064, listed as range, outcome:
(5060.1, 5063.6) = 8.188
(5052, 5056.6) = 8.05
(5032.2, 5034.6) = 7.407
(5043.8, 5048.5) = 8.965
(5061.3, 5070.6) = 8.234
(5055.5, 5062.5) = 7.851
